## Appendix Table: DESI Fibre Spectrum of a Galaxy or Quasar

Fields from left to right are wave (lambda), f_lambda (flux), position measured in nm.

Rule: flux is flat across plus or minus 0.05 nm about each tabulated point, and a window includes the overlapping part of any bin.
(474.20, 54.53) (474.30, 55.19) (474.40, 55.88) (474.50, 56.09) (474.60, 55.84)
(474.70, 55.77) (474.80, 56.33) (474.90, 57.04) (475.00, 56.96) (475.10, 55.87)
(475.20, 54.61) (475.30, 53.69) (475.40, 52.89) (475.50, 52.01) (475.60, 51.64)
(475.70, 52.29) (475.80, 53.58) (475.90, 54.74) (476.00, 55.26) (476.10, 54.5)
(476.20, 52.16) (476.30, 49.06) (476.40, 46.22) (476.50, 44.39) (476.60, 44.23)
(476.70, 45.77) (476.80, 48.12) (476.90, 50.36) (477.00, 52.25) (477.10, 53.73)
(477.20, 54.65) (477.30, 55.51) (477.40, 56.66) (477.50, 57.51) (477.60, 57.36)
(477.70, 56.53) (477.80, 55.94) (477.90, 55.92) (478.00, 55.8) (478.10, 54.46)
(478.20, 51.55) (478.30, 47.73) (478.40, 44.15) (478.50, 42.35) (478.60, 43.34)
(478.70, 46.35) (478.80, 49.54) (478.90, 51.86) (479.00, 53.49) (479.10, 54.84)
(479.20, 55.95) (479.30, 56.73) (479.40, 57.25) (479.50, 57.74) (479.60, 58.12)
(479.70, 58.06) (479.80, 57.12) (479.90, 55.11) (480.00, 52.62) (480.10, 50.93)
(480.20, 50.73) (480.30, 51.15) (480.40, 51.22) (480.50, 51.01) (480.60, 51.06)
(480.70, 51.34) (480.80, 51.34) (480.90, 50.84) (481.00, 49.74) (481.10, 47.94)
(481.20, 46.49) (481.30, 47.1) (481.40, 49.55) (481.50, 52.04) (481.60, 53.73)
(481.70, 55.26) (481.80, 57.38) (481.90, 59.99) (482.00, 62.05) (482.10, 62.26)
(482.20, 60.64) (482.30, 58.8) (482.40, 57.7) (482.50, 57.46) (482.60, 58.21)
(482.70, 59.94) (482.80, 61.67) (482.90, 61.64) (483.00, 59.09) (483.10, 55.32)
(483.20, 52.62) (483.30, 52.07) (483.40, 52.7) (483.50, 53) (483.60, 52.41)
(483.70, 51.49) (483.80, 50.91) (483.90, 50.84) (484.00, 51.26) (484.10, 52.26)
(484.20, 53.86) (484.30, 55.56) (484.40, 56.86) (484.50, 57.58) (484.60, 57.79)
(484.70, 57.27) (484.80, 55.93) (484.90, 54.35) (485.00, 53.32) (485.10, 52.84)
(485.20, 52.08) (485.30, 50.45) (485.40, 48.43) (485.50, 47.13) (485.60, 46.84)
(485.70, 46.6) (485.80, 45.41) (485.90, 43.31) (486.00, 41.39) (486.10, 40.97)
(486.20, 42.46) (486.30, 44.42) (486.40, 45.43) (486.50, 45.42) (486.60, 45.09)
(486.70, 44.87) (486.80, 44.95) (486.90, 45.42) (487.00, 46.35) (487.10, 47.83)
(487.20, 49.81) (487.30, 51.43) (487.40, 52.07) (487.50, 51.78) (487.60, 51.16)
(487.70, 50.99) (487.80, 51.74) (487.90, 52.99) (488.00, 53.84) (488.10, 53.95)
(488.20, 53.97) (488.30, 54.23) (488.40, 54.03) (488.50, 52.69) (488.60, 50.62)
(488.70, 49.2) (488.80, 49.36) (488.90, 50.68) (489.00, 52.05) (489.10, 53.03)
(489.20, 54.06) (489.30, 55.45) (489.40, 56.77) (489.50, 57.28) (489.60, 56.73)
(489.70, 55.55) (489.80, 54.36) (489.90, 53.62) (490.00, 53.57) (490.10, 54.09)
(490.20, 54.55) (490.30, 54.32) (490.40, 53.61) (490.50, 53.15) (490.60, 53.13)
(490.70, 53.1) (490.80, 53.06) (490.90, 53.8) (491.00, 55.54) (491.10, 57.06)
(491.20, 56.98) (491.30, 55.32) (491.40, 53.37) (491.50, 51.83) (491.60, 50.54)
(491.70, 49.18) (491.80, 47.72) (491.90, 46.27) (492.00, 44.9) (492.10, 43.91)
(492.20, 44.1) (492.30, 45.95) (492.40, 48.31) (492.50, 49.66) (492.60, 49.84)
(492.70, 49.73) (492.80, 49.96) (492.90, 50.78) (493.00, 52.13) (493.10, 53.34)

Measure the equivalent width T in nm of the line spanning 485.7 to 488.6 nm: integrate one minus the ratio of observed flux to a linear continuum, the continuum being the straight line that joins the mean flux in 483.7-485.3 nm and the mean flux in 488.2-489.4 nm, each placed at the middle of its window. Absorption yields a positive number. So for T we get 0.250 nm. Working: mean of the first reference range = 54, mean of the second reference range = 52.6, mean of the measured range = 48.5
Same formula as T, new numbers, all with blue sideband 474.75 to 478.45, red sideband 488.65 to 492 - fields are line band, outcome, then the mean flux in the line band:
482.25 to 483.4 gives -0.10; 57.5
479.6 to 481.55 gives 0.05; 51.5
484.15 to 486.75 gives 0.17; 49.4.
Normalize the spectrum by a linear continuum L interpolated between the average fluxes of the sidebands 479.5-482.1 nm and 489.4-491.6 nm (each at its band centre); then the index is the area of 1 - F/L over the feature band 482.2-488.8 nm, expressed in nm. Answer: 0.26 nm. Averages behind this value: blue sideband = 53.2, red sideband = 54.4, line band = 51.7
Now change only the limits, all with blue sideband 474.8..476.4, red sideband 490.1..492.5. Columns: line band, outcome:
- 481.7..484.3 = -0.18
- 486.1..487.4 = 0.15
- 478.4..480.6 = 0.03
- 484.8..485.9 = 0.05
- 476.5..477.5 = 0.04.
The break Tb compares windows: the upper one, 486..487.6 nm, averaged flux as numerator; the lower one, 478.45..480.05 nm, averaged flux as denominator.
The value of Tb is 0.88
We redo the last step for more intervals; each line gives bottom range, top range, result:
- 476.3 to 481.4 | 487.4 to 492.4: 1.01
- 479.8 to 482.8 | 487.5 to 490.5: 0.99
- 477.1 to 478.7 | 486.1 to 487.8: 0.90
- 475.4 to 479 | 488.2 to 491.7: 1.04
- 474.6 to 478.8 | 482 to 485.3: 1.07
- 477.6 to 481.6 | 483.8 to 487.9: 0.95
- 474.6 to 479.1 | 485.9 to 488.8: 0.93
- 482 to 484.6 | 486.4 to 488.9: 0.89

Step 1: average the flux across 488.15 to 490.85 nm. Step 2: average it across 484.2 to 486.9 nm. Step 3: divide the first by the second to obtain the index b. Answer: 1.1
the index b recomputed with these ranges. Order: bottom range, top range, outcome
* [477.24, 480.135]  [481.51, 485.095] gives 1.05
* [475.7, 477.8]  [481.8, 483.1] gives 1.14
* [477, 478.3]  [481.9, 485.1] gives 1.02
